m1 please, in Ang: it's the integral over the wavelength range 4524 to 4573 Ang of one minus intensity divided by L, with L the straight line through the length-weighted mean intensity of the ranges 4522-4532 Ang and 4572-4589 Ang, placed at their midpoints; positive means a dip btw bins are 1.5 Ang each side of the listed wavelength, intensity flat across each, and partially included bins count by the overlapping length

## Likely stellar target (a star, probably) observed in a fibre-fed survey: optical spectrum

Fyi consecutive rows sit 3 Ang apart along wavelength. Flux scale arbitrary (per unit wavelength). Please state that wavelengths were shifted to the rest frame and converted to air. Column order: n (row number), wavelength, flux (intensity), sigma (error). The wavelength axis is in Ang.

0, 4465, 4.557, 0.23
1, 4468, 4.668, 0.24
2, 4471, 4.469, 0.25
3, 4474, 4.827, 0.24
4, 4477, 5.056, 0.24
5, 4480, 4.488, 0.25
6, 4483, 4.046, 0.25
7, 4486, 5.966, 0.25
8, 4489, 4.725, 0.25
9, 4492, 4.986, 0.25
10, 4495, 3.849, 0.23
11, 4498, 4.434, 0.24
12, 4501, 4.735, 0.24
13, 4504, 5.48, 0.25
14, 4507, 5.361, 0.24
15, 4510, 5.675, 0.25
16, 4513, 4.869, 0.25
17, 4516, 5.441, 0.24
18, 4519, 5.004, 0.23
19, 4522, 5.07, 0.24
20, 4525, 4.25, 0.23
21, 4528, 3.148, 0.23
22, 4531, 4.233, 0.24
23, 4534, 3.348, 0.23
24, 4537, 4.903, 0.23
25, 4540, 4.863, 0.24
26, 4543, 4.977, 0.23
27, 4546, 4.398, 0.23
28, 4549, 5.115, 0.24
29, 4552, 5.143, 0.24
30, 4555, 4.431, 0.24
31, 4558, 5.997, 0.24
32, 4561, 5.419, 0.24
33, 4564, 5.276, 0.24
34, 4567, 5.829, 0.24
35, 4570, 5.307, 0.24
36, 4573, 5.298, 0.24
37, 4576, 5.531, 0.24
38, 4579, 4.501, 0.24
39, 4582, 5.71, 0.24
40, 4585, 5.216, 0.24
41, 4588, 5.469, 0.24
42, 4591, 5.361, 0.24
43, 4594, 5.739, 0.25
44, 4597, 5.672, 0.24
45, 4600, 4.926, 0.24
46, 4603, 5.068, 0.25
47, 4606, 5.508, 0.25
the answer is -2.8 Ang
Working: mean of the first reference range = 4.04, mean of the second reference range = 5.28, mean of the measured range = 4.81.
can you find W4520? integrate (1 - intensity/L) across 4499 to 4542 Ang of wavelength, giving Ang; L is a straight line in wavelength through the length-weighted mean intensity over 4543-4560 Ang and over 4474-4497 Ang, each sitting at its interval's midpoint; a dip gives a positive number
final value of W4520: 1.2 Ang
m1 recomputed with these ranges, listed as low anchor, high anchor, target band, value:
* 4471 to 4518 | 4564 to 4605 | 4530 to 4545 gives 1.9 Ang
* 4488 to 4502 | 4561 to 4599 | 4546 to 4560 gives 0.1 Ang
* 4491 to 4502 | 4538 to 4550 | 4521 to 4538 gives 2.2 Ang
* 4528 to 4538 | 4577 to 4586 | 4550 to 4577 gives -3.6 Ang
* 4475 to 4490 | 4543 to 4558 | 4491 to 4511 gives -0.1 Ang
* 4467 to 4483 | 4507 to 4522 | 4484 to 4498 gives 0.2 Ang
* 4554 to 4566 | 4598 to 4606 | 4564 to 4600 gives -1.1 Ang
